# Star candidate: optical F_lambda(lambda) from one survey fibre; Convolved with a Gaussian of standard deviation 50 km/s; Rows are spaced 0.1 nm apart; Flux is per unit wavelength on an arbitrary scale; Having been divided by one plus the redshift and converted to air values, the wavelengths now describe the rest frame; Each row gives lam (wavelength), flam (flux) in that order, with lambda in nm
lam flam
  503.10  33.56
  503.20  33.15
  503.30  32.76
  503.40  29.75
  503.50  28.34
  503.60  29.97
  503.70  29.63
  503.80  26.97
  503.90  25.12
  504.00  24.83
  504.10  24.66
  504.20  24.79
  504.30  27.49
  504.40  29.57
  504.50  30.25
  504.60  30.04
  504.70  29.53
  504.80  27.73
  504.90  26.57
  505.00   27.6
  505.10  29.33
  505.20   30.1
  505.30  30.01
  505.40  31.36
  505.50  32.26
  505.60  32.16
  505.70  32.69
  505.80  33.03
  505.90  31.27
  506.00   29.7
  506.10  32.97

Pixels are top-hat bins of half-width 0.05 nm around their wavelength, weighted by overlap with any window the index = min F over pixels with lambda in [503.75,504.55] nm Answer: 24.66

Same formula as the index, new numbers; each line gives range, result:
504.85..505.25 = 26.57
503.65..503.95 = 25.12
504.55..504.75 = 29.53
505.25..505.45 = 30.01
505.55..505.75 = 32.16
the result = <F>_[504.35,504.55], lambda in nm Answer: 29.9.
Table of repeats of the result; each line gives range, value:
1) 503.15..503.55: 31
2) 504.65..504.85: 28.6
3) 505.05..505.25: 29.7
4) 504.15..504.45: 27.3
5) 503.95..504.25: 24.8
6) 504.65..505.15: 28.2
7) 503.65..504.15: 26.2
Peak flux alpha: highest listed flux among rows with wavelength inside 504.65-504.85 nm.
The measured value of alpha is 29.53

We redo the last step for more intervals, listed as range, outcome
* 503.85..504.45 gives 29.57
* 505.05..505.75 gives 32.69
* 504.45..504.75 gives 30.25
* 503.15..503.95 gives 33.15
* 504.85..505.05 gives 27.6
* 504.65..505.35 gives 30.1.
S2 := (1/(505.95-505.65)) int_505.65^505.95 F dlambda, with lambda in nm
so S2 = 32.3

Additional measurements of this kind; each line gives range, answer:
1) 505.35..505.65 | 31.9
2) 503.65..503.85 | 28.3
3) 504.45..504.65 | 30.1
